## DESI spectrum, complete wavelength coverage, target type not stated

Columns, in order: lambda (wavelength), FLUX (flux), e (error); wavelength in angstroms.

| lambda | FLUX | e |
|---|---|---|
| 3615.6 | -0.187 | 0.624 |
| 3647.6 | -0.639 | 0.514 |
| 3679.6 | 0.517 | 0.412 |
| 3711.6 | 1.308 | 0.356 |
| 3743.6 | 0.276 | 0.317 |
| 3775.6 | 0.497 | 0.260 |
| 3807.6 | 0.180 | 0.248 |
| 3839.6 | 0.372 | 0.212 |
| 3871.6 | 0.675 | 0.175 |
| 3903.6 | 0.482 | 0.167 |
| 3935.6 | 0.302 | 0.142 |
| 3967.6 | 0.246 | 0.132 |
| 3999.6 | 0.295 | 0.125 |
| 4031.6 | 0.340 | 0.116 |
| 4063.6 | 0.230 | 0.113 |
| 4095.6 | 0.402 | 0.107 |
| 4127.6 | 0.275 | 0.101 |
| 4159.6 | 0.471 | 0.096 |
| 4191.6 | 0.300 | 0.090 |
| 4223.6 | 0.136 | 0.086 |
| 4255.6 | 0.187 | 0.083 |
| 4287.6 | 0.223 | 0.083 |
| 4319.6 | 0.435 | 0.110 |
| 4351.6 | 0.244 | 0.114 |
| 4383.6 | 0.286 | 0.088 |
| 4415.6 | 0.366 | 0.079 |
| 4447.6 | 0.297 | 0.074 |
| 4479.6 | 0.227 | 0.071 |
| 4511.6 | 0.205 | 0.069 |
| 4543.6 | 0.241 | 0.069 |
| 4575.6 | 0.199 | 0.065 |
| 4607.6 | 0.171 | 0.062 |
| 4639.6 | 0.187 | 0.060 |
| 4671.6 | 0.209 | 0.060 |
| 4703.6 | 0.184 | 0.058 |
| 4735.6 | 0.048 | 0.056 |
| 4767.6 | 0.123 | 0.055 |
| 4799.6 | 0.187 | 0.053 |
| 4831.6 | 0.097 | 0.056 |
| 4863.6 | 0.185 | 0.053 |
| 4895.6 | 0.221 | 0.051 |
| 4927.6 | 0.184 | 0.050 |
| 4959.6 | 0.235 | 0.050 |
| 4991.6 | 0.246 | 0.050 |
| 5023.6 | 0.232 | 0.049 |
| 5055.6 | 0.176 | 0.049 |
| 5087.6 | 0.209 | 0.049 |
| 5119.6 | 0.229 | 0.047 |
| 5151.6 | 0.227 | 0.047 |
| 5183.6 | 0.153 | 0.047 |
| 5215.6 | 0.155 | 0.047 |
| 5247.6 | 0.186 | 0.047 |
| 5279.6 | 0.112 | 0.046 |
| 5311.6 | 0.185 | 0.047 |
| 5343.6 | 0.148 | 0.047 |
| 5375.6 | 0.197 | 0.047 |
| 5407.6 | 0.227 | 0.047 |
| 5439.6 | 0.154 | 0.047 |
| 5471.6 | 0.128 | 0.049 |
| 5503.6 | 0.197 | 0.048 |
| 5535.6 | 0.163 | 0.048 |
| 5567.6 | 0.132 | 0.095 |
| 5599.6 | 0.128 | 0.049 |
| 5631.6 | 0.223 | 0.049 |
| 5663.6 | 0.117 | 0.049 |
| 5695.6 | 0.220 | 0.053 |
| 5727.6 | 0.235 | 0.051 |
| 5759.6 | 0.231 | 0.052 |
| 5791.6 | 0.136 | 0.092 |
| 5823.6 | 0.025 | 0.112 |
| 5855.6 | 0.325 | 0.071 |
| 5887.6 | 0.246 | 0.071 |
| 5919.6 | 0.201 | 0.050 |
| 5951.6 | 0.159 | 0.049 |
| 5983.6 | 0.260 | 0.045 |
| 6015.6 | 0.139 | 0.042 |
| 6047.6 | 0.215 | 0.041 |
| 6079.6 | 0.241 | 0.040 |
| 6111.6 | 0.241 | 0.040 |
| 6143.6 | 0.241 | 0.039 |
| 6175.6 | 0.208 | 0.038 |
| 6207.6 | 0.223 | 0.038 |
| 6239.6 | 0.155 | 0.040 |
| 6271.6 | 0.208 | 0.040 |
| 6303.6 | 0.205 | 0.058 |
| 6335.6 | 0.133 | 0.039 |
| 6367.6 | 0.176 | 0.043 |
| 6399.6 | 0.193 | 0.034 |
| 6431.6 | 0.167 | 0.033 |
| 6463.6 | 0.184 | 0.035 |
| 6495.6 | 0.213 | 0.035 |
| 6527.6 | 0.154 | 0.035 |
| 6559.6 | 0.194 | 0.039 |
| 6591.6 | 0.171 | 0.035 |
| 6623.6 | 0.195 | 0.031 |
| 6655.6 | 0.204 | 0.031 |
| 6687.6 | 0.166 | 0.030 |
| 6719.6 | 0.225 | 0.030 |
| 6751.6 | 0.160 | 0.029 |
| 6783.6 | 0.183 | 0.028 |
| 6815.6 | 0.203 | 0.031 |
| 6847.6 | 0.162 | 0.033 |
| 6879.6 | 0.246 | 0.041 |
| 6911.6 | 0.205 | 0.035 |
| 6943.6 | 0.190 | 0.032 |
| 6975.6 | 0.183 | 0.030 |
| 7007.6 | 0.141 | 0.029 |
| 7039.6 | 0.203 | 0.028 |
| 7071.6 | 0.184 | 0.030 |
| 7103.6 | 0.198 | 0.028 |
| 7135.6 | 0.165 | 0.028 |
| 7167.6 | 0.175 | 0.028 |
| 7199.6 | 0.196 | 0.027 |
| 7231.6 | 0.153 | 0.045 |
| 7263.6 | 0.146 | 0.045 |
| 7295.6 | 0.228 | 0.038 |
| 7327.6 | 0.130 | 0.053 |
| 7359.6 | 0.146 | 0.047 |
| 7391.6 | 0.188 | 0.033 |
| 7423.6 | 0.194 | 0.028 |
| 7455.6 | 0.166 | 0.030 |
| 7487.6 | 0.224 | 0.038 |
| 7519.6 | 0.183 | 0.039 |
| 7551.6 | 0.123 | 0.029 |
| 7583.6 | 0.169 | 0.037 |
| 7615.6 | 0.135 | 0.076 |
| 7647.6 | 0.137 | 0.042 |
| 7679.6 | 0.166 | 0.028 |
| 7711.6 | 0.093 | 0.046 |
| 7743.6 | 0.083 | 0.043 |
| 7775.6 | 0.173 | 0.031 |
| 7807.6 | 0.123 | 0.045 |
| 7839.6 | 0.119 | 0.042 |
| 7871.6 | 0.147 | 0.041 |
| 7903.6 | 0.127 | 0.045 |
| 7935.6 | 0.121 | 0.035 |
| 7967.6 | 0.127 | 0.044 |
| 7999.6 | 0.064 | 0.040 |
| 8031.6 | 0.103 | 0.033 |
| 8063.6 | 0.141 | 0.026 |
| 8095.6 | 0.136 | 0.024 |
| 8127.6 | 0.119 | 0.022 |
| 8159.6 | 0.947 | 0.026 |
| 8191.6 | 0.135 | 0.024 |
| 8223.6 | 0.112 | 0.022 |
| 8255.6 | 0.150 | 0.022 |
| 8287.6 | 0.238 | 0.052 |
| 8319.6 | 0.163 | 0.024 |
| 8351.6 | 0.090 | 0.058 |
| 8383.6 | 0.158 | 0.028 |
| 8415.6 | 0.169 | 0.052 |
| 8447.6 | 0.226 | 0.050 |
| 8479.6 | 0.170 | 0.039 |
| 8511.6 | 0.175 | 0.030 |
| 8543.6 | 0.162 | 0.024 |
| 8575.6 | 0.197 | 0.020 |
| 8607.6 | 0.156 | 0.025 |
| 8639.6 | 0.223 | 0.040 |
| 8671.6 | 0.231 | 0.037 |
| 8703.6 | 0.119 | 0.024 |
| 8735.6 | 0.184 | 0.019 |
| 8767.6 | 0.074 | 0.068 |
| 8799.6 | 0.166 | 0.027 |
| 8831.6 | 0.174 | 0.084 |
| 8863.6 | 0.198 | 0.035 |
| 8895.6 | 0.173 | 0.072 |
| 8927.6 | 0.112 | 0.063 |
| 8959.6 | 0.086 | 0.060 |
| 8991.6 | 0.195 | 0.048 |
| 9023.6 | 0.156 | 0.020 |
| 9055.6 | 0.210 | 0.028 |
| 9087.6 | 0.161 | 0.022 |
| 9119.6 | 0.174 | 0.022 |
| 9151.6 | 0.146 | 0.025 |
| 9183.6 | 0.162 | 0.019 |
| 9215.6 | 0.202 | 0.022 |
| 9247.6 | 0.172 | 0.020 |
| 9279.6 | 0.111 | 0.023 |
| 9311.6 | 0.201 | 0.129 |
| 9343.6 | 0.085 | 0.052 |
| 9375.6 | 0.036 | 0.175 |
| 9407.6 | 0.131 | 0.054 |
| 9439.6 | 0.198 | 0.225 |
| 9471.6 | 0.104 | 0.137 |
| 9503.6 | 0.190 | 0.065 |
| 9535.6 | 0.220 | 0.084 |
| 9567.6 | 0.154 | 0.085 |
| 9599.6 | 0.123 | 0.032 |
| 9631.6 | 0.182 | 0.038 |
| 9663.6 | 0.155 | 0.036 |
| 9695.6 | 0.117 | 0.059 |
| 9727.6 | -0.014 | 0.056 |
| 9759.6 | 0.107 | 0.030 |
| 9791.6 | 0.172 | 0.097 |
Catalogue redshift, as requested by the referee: 1.19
